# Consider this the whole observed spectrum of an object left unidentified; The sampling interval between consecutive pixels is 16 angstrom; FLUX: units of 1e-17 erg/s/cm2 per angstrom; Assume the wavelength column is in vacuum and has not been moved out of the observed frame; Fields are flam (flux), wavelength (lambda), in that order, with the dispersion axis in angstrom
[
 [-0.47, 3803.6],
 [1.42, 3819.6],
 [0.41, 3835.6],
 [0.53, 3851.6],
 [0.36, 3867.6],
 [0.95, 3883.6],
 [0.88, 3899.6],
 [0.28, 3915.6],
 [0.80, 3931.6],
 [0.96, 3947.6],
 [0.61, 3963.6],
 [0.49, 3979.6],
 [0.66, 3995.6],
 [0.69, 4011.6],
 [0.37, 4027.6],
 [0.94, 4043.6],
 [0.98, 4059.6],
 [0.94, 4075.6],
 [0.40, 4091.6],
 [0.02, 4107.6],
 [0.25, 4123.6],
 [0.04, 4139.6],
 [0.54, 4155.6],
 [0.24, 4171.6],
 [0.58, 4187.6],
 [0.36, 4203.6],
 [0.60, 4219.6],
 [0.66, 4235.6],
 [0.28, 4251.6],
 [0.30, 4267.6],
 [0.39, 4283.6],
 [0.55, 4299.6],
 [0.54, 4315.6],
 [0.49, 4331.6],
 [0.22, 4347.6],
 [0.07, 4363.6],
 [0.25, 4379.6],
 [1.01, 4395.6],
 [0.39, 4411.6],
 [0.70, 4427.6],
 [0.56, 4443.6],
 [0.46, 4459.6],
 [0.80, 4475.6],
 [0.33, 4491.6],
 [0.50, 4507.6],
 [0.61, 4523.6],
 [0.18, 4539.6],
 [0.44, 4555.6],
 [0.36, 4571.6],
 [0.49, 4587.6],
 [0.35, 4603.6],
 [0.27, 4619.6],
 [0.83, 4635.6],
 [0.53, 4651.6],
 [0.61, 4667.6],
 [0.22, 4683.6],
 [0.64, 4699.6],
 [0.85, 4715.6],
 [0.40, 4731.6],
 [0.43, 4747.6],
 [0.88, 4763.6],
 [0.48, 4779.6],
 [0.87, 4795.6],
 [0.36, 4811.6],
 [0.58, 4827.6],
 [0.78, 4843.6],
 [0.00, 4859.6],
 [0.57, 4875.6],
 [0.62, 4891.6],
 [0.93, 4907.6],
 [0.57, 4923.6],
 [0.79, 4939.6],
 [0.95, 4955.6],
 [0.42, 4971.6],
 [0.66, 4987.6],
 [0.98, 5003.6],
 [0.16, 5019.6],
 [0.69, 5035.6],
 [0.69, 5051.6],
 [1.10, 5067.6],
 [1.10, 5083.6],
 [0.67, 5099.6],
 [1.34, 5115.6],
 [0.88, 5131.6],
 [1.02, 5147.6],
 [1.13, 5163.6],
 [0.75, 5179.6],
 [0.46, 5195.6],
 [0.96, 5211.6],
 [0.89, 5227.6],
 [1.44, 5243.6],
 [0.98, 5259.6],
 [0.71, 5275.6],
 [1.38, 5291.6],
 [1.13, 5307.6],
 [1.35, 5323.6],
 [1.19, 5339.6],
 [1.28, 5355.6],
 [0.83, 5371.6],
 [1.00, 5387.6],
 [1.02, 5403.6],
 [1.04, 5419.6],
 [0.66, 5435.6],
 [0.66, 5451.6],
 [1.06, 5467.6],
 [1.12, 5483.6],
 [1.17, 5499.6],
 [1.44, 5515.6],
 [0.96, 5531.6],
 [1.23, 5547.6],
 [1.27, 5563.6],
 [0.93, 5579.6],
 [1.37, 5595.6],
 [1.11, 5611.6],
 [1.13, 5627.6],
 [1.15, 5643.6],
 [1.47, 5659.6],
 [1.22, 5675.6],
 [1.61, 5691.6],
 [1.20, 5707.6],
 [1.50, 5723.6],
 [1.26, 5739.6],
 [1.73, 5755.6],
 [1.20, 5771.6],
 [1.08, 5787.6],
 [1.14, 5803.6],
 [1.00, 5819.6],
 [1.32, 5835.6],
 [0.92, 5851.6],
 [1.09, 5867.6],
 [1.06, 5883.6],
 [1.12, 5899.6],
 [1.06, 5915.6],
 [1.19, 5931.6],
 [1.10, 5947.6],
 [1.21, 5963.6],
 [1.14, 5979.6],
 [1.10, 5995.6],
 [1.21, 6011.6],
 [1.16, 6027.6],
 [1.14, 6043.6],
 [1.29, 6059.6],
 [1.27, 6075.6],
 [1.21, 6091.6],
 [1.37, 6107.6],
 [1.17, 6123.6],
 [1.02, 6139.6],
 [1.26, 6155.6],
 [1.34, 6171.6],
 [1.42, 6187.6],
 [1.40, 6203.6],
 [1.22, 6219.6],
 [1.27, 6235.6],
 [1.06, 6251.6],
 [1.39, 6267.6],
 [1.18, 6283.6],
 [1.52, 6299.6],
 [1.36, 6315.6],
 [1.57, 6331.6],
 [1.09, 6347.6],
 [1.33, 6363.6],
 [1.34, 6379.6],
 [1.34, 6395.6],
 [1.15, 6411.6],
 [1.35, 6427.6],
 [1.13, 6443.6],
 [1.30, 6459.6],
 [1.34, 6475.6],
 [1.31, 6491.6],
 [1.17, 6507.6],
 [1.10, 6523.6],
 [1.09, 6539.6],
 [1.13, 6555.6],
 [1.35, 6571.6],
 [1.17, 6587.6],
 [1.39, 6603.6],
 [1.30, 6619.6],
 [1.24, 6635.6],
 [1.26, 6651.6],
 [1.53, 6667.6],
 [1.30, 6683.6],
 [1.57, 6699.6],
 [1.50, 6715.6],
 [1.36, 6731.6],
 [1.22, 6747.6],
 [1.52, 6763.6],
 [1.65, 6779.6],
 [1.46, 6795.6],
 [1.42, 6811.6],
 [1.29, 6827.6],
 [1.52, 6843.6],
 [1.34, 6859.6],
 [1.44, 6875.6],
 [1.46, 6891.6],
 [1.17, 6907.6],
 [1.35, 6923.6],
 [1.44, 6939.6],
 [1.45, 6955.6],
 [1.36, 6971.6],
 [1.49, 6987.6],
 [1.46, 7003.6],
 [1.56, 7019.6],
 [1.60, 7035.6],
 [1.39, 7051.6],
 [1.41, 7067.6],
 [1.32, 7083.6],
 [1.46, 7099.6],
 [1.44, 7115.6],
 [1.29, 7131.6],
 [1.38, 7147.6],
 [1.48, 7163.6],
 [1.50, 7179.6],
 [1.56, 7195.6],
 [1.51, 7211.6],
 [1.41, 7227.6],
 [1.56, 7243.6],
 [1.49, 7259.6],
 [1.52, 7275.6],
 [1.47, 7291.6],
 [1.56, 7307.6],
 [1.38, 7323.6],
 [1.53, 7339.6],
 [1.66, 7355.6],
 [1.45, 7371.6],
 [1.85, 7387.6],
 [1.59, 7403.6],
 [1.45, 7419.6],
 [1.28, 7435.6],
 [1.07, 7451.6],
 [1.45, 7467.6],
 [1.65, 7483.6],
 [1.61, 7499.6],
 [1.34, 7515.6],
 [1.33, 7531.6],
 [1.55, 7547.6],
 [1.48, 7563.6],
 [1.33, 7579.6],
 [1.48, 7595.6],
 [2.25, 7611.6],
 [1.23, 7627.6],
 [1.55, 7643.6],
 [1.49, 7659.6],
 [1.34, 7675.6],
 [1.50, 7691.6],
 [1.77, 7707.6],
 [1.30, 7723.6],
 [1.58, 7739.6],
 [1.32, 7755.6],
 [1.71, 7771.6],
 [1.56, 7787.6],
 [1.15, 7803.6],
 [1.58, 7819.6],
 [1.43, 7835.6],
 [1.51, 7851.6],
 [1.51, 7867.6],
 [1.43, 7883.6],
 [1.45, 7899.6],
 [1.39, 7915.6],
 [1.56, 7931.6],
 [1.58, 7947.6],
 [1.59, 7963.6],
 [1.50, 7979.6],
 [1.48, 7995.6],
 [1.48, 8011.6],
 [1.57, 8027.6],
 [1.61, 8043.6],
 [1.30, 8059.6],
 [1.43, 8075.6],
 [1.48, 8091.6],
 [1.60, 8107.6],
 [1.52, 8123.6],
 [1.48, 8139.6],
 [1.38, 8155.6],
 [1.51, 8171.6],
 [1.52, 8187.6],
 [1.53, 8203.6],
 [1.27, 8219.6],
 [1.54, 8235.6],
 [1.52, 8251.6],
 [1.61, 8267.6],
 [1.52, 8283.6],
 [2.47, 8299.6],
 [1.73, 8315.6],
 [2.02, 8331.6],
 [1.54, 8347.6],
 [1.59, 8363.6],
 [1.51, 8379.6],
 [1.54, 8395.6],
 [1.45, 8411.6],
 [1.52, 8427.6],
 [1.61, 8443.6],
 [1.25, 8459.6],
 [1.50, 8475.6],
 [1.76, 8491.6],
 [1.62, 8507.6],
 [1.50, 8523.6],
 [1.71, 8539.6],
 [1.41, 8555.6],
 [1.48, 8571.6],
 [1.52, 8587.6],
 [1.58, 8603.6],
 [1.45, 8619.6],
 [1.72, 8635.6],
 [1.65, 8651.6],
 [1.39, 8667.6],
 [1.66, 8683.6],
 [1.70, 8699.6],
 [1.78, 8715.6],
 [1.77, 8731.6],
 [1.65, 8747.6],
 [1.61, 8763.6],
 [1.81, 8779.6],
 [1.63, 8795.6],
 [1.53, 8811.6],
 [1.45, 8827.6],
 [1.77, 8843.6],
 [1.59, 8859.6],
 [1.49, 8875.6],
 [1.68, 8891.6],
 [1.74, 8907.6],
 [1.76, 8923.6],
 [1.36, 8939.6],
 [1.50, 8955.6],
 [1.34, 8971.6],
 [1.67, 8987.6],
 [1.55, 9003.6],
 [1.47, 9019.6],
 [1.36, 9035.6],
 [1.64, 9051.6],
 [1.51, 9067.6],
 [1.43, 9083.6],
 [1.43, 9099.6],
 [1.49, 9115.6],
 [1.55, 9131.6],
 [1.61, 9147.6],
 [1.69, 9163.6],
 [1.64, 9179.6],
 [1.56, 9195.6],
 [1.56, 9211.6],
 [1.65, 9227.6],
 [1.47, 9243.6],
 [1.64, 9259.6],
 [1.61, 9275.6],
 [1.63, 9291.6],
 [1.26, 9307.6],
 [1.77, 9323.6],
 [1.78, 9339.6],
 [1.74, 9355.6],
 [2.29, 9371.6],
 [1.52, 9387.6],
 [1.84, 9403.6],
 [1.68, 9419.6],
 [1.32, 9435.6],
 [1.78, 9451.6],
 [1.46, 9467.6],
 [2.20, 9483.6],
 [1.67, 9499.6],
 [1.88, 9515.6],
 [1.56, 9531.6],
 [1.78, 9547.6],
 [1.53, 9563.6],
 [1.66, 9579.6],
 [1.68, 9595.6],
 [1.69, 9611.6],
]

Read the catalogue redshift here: 0.264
